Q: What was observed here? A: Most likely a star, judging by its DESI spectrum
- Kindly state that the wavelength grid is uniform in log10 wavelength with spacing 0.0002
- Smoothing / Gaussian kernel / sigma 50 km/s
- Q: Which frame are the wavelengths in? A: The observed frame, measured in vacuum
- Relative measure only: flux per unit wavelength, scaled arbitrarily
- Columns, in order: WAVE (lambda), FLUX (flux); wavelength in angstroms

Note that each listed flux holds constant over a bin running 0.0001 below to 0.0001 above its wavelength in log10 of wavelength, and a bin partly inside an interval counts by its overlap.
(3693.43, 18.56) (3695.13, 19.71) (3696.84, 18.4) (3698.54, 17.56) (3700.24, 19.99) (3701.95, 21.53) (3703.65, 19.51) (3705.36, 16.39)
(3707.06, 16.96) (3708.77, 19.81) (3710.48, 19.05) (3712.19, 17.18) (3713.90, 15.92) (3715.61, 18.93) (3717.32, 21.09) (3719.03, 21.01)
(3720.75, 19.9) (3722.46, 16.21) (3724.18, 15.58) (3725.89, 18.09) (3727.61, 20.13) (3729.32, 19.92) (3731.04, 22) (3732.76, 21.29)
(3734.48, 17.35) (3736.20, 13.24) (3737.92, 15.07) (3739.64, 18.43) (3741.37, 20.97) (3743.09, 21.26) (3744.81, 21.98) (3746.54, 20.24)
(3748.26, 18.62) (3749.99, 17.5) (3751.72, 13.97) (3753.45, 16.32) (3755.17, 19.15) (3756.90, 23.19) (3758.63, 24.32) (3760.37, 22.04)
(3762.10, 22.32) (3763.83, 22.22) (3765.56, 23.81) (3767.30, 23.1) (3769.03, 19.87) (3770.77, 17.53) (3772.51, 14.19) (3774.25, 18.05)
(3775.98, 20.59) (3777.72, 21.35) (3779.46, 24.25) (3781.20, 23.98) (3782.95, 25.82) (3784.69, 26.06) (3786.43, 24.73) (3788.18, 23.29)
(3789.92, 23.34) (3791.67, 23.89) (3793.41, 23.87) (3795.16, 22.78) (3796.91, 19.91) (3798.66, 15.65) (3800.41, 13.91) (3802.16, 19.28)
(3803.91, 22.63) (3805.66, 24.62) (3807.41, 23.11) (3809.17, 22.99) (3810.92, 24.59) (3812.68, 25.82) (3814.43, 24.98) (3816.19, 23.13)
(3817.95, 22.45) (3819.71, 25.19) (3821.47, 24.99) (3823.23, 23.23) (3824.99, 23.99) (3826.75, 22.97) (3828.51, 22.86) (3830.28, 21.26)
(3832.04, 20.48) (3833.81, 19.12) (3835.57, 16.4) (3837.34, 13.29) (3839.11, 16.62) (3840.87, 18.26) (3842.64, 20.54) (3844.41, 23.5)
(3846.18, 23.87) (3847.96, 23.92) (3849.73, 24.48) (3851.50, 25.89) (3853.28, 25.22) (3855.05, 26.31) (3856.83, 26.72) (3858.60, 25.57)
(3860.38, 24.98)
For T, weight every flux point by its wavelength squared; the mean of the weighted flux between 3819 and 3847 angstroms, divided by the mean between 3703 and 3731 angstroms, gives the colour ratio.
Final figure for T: 1.20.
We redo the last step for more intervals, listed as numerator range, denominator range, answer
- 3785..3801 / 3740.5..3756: 1.17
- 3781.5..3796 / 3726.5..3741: 1.35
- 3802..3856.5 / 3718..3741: 1.29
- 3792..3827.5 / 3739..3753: 1.22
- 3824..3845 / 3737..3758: 1.10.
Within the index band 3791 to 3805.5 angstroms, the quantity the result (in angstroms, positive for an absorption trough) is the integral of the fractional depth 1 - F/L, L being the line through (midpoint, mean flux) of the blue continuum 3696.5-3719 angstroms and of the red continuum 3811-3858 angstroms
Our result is 0.72 angstroms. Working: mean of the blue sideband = 18.7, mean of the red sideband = 22.6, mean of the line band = 20.4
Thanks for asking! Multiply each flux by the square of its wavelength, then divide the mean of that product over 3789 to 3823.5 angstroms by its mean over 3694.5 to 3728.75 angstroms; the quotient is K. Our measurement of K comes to 1.27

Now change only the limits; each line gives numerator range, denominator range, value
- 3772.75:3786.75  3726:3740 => 1.26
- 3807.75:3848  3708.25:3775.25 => 1.19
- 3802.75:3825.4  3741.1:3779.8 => 1.22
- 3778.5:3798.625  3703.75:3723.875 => 1.33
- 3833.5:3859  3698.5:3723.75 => 1.26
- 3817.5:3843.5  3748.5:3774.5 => 1.08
